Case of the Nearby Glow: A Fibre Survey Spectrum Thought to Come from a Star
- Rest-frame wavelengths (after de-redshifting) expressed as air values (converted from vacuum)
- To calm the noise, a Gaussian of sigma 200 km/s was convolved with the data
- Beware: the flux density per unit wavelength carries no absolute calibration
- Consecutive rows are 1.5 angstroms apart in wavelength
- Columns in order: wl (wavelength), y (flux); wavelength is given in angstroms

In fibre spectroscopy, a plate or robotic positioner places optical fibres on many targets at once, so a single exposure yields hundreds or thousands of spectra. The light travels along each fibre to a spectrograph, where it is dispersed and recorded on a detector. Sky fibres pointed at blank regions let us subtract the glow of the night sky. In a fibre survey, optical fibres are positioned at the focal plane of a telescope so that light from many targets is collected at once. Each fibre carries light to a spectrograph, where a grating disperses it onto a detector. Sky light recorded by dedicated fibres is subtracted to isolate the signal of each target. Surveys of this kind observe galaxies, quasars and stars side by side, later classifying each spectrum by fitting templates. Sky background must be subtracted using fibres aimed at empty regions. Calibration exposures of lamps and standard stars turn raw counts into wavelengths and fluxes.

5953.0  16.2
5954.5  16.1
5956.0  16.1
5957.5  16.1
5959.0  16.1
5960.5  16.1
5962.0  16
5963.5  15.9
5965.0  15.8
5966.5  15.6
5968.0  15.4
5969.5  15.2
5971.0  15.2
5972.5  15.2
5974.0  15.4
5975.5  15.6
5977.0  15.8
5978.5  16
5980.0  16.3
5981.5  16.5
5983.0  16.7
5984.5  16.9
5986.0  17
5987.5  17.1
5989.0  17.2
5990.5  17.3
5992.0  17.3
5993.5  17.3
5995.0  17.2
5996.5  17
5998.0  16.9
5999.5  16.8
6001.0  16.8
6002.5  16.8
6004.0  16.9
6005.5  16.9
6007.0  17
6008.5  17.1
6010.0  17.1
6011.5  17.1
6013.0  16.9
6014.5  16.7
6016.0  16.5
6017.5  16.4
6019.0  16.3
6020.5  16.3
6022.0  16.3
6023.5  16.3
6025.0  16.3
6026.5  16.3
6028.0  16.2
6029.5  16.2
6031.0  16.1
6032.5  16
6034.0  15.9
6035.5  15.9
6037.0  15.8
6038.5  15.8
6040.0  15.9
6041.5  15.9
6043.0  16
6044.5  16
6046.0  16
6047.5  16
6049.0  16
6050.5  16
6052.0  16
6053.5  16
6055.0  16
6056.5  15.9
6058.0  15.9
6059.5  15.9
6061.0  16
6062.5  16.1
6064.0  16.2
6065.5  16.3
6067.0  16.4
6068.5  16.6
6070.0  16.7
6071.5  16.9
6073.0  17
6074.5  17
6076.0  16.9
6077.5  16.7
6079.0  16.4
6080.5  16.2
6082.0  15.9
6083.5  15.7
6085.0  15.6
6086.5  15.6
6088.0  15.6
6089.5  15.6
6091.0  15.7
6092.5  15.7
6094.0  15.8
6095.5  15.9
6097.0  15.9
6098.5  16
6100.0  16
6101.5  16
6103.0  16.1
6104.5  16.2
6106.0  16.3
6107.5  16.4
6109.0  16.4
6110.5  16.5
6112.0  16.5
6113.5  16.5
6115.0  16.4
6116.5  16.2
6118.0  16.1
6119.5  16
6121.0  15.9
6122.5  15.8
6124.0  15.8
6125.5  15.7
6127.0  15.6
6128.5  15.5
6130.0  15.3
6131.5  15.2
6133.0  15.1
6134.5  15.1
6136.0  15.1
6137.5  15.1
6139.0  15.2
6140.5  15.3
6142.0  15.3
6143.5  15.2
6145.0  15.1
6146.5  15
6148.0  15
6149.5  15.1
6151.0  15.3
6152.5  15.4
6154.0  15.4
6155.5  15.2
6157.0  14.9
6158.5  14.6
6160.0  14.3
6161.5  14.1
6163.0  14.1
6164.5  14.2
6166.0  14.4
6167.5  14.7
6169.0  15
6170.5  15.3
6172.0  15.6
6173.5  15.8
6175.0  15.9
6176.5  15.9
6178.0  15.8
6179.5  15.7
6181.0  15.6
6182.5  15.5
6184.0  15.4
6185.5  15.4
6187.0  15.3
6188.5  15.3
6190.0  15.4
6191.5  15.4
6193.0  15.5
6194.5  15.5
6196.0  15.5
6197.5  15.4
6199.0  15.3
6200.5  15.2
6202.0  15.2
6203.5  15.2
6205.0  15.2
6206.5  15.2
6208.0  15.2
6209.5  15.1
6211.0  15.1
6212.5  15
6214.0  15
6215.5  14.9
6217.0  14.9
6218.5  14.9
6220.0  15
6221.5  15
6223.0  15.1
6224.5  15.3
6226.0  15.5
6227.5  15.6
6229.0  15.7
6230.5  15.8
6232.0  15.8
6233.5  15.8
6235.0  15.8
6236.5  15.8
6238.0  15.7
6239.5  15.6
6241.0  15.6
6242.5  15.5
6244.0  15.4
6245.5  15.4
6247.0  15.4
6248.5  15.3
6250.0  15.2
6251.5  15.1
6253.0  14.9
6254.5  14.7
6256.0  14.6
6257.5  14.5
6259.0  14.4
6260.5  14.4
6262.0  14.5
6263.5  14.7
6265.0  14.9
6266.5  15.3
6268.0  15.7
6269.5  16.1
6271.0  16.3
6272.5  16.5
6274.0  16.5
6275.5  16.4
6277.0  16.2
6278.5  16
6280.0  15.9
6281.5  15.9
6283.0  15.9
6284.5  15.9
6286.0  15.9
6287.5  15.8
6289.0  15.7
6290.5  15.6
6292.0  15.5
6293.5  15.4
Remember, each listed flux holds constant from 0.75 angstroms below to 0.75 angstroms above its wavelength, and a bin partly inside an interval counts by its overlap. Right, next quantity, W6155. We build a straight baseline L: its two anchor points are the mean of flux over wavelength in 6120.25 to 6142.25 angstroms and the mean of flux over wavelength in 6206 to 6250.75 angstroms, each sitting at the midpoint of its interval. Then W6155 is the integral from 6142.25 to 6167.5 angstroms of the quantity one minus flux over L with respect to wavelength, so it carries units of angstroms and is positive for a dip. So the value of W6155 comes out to 0.9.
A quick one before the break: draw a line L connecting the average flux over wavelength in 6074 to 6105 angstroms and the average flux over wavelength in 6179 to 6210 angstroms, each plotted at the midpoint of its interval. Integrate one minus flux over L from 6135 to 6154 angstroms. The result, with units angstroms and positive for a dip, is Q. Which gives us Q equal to 0.59 angstroms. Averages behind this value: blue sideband 16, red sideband 15.4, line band 15.2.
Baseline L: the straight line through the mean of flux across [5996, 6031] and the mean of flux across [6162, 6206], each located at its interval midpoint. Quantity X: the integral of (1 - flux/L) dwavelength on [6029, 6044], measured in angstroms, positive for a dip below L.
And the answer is 0.5 angstroms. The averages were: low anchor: 16.6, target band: 15.9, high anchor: 15.3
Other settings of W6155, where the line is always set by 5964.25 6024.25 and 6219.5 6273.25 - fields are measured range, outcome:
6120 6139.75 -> 0.6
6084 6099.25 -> 0.3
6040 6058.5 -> 0.3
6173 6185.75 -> 0.0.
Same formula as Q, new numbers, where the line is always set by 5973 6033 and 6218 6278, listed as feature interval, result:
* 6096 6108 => 0.0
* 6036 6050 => 0.4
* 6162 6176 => 0.7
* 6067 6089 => -0.1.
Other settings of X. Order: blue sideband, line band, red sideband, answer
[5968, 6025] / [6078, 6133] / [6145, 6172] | -1.9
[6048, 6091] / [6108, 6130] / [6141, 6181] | -0.6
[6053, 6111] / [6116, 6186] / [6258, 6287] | 3.0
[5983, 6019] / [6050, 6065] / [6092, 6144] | 0.4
